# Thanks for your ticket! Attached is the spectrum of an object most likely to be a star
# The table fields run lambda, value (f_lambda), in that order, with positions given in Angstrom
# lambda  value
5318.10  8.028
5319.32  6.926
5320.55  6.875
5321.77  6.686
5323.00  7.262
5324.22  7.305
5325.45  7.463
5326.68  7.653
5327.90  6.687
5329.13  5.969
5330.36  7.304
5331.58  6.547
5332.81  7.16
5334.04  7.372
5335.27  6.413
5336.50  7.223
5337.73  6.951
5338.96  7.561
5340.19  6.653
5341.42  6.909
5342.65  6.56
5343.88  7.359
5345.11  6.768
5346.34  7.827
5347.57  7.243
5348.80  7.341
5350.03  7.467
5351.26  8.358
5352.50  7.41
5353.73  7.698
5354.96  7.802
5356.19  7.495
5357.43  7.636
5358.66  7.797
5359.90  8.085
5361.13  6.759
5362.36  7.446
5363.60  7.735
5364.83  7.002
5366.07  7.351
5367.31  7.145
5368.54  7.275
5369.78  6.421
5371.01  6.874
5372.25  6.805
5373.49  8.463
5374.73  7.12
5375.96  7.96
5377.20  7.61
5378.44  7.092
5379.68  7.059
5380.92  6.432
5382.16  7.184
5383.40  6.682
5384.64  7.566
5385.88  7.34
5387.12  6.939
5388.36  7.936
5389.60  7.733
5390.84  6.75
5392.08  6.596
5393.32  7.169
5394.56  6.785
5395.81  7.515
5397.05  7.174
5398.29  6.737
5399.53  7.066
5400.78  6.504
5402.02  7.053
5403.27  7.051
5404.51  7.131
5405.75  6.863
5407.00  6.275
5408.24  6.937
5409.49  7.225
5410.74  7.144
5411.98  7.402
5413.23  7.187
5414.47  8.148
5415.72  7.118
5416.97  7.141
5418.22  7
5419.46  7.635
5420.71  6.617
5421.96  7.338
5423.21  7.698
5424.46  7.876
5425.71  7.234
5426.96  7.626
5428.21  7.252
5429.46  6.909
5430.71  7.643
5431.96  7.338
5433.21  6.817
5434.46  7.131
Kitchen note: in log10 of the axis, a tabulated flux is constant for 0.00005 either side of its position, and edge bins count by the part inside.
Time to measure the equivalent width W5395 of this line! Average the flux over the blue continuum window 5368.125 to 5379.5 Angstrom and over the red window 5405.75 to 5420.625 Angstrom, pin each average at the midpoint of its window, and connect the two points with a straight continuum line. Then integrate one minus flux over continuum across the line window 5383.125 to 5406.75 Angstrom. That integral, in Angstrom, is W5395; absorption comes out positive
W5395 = 0.5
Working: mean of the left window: 7.28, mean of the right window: 7.16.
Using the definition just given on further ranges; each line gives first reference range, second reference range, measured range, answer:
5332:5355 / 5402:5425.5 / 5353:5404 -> -0.09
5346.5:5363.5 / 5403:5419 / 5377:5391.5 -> 0.34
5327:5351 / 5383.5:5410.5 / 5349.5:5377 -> -1.60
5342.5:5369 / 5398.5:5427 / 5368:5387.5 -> 0.44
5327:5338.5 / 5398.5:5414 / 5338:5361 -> -1.72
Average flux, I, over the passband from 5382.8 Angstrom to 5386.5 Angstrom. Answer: 7.2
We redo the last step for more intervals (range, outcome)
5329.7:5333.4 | 7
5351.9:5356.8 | 7.62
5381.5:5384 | 6.92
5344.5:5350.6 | 7.34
